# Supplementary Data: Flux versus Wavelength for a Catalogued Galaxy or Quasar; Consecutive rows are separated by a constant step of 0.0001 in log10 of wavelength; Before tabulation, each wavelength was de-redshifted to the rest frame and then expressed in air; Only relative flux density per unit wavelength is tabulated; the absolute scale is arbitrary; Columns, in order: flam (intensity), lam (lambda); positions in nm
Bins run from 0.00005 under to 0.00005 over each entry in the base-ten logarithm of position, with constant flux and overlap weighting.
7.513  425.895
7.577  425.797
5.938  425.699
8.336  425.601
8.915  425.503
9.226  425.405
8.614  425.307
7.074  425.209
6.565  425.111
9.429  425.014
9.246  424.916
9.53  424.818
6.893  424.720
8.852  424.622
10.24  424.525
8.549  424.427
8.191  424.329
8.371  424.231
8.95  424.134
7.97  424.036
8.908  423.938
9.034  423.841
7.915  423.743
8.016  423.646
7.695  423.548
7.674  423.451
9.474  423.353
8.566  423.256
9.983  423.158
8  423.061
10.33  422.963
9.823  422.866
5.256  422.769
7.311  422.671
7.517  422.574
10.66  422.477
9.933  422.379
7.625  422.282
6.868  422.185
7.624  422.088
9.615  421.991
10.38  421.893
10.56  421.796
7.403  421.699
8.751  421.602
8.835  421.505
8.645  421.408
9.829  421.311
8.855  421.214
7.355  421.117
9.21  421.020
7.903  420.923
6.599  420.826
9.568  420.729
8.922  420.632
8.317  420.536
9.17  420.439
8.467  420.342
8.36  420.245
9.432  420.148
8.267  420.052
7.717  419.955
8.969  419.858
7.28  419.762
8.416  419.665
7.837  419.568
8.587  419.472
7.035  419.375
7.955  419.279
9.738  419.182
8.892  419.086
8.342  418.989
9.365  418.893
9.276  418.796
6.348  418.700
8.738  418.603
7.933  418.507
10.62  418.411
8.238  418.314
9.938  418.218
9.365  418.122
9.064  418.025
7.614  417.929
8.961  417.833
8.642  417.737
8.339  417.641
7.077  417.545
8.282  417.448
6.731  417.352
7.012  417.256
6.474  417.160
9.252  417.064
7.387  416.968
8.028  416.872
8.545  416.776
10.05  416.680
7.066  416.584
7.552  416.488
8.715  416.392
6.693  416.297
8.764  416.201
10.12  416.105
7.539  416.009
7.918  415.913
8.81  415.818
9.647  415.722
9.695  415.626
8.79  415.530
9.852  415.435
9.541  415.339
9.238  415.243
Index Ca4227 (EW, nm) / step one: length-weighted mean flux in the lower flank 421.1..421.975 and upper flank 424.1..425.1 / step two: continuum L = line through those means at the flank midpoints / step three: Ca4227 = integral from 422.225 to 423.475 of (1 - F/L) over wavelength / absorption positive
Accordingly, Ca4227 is 0.04 nm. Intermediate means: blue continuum 9.04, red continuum 8.74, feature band 8.63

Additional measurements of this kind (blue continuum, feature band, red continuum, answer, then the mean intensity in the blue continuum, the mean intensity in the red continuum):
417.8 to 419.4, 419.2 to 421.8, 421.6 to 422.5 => 0.11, 8.69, 8.9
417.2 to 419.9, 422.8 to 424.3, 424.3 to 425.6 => -0.03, 8.37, 8.56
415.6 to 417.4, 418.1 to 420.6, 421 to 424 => -0.05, 8.19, 8.63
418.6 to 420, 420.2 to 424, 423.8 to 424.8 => -0.05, 8.28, 8.62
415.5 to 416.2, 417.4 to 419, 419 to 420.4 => -0.01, 8.91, 8.36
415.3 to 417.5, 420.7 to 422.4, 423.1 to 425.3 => -0.03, 8.36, 8.51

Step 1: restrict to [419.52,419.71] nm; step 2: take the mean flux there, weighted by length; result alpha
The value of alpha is 8.12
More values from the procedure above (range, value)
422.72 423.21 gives 8.67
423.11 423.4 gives 9.34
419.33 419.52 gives 7.82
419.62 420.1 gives 8.13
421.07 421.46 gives 8.68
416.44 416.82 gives 8.3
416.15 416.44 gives 8.09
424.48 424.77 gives 8.65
